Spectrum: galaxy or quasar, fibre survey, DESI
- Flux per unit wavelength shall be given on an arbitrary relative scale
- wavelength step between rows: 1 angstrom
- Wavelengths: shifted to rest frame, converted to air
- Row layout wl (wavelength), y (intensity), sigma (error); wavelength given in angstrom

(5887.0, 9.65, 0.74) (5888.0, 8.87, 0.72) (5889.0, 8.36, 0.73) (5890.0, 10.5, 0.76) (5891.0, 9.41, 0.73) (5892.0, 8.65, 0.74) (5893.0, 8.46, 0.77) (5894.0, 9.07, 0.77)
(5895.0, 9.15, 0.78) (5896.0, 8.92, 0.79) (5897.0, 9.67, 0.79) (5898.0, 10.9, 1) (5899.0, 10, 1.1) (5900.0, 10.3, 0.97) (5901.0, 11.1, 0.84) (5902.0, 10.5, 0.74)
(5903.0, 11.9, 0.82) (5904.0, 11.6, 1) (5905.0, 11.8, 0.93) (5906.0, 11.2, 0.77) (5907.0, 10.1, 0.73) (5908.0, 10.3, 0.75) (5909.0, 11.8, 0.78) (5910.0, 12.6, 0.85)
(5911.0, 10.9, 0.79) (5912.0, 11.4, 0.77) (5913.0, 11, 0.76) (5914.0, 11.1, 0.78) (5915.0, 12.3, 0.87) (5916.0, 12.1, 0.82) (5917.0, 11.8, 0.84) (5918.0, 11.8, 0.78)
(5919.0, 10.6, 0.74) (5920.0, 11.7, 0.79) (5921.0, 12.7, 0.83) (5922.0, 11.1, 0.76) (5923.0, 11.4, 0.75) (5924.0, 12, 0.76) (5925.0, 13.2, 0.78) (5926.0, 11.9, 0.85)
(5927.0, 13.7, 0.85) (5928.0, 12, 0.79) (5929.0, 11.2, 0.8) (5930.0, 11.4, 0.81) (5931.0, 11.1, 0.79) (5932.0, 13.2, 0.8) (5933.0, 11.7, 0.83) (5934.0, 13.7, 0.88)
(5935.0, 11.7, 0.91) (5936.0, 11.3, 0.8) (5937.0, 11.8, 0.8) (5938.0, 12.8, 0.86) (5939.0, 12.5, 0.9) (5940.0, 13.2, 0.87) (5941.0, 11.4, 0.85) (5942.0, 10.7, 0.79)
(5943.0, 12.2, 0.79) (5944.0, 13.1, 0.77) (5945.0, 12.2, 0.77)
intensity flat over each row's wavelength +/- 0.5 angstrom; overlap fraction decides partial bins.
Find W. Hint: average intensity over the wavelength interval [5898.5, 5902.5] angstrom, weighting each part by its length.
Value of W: 10.5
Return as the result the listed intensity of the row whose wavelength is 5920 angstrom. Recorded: 11.7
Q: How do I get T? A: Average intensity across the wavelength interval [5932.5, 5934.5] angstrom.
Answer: 12.7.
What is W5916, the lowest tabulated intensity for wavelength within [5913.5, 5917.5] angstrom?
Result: 11.1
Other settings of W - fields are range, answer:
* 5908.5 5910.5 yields 12.2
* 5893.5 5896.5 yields 9.05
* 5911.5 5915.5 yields 11.4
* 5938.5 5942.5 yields 11.9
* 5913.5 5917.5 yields 11.8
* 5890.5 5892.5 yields 9.03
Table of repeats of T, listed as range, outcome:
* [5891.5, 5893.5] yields 8.55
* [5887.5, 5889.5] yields 8.61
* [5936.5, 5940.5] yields 12.6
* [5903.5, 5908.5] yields 11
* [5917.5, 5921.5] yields 11.7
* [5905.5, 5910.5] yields 11.2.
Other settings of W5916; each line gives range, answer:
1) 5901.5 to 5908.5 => 10.1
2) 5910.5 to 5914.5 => 10.9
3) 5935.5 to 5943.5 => 10.7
